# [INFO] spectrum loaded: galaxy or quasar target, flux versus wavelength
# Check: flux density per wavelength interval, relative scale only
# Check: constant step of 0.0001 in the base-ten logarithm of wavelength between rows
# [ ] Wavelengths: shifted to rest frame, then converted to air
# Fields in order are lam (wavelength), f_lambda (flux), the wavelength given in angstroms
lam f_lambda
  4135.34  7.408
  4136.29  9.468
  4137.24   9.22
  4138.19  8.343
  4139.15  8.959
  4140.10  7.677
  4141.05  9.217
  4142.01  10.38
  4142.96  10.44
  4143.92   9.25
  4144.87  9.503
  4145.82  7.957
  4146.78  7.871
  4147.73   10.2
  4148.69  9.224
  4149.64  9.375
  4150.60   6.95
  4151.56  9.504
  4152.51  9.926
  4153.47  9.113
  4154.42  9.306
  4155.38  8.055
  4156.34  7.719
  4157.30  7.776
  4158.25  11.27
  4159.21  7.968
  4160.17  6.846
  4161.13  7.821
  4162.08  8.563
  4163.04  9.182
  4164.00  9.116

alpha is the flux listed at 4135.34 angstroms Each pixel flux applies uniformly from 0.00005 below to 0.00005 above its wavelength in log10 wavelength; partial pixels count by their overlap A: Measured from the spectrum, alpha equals 7.408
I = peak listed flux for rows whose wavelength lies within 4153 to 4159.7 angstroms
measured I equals 11.27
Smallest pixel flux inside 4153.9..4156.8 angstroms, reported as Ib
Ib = 7.719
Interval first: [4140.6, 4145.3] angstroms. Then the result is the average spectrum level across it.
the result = 9.75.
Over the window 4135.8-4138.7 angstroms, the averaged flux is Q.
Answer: 9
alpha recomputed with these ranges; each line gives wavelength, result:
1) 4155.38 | 8.055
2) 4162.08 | 8.563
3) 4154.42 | 9.306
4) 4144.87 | 9.503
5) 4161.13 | 7.821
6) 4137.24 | 9.22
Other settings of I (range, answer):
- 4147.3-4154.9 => 10.2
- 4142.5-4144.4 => 10.44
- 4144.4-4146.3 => 9.503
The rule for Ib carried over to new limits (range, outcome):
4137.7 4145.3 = 7.677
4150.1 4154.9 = 6.95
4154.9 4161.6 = 6.846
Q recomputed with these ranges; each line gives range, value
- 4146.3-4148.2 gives 9.04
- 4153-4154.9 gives 9.23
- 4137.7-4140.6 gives 8.35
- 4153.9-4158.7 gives 8.82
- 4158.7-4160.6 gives 7.46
